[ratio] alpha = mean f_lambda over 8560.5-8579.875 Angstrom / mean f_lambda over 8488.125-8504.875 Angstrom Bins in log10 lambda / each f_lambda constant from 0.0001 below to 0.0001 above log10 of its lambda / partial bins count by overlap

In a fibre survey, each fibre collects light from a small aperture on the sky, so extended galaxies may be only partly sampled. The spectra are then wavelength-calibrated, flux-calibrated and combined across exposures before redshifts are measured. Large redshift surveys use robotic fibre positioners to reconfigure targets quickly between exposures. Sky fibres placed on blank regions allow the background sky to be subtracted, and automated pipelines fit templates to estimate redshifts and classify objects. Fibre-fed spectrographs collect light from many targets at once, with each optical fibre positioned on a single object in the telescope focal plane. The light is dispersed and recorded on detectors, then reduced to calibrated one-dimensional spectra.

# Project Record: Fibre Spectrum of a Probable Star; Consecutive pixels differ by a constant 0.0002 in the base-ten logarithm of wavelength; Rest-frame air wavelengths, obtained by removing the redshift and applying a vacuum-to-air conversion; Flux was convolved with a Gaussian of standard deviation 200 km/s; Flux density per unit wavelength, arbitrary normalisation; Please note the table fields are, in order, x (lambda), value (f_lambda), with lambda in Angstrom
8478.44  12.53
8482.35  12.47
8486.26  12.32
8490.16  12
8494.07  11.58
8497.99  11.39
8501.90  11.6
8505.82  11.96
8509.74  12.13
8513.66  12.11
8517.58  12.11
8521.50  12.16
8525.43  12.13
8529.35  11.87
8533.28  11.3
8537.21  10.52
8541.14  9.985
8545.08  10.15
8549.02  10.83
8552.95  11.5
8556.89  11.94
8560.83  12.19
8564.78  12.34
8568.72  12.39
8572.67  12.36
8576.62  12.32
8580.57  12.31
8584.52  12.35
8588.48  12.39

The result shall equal 1.06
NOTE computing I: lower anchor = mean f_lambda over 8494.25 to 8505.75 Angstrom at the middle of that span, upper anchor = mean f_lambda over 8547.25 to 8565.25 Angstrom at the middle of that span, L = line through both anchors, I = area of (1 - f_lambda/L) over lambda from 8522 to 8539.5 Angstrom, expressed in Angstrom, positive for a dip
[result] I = 0.3 Angstrom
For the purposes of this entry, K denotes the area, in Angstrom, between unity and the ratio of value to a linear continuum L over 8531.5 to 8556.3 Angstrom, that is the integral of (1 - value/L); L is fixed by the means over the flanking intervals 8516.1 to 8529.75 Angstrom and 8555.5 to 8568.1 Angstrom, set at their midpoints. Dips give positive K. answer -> 2.8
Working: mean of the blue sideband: 12.1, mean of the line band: 10.8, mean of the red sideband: 12.2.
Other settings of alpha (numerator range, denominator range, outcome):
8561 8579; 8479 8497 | 1.02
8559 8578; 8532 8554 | 1.16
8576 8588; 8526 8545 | 1.13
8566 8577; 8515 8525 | 1.02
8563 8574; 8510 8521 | 1.02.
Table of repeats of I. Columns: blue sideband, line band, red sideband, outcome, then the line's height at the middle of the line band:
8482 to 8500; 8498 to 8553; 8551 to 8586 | 2.7 Angstrom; 12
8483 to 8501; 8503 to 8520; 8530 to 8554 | -0.9 Angstrom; 11.4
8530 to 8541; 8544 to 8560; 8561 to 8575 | 0.5 Angstrom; 11.6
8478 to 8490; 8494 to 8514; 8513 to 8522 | 0.7 Angstrom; 12.2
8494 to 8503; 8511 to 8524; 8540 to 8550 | -1.3 Angstrom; 11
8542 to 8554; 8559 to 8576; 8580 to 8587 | -1.1 Angstrom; 11.6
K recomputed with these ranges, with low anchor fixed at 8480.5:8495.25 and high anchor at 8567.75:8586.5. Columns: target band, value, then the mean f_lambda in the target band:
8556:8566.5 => 0.11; 12.2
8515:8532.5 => 0.28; 12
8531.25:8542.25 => 1.42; 10.7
